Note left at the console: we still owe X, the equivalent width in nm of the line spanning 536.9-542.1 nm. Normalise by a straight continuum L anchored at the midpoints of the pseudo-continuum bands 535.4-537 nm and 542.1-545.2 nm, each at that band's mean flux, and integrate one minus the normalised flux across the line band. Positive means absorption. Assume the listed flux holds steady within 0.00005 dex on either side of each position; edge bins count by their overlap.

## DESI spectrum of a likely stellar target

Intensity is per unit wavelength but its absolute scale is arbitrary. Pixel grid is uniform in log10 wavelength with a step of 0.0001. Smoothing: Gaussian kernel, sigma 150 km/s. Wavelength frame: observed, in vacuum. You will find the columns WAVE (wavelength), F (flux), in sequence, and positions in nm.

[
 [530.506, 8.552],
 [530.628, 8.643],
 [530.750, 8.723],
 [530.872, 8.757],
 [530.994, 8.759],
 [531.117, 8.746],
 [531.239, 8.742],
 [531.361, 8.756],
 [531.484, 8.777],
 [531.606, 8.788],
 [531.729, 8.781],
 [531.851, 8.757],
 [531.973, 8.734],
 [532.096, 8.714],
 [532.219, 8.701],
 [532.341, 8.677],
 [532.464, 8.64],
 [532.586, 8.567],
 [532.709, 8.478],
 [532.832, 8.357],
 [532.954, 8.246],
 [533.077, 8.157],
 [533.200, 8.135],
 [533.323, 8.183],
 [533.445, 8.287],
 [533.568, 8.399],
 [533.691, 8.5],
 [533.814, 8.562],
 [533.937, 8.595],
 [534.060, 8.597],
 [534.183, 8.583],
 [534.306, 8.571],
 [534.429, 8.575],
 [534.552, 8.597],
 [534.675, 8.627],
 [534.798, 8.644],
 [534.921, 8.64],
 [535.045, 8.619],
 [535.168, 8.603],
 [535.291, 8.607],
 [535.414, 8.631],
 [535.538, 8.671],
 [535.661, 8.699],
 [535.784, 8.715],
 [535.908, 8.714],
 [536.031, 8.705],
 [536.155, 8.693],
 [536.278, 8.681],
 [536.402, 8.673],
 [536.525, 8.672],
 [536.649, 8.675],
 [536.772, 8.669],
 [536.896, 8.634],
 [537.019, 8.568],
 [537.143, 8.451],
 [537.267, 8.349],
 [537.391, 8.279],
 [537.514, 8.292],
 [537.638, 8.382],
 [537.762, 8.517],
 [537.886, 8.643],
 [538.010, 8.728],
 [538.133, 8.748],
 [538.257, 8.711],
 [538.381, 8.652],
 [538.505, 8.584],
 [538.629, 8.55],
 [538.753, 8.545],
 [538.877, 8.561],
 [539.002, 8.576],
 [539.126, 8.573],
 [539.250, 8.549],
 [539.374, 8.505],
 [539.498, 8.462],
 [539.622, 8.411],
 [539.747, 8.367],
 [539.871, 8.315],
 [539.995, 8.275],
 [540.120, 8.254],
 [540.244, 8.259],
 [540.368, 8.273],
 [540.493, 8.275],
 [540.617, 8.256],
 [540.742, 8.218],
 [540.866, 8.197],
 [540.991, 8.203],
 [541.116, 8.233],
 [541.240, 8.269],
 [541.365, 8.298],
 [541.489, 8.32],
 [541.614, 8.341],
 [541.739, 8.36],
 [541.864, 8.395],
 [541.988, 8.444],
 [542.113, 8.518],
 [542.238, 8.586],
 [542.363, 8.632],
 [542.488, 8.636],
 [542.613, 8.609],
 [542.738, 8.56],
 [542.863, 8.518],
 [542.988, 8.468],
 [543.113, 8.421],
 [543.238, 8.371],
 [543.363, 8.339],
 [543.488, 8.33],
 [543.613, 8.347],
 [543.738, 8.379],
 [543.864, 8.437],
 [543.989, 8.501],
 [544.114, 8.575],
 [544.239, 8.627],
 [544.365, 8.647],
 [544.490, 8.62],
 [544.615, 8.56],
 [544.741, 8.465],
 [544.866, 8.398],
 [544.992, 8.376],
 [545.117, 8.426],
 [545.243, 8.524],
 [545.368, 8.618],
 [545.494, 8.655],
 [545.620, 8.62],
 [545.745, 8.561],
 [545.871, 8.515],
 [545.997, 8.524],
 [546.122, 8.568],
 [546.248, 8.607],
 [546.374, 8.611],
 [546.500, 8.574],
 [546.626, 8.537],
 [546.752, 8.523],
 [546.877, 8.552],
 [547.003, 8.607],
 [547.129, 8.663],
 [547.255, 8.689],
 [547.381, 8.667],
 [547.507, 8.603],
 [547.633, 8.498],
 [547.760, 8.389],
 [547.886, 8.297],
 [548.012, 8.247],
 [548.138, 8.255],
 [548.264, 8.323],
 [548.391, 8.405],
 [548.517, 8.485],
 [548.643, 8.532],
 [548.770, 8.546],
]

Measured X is 0.11 nm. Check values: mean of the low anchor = 8.68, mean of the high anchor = 8.49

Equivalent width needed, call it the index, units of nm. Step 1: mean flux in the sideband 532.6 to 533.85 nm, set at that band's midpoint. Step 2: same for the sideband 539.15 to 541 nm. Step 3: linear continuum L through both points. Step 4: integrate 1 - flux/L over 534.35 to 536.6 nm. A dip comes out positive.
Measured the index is -0.09 nm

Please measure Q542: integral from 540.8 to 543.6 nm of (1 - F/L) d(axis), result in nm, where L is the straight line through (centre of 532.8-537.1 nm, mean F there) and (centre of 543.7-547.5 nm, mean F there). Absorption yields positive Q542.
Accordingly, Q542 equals 0.05 nm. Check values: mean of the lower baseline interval 8.56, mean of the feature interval 8.41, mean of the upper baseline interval 8.56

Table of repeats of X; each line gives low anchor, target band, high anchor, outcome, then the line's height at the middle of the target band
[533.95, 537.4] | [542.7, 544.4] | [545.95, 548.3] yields 0.017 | 8.55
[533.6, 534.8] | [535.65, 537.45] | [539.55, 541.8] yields -0.029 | 8.47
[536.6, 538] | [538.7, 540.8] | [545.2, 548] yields 0.031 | 8.52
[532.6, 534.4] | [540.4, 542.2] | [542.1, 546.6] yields 0.037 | 8.49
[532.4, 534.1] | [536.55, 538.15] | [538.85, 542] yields -0.030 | 8.37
